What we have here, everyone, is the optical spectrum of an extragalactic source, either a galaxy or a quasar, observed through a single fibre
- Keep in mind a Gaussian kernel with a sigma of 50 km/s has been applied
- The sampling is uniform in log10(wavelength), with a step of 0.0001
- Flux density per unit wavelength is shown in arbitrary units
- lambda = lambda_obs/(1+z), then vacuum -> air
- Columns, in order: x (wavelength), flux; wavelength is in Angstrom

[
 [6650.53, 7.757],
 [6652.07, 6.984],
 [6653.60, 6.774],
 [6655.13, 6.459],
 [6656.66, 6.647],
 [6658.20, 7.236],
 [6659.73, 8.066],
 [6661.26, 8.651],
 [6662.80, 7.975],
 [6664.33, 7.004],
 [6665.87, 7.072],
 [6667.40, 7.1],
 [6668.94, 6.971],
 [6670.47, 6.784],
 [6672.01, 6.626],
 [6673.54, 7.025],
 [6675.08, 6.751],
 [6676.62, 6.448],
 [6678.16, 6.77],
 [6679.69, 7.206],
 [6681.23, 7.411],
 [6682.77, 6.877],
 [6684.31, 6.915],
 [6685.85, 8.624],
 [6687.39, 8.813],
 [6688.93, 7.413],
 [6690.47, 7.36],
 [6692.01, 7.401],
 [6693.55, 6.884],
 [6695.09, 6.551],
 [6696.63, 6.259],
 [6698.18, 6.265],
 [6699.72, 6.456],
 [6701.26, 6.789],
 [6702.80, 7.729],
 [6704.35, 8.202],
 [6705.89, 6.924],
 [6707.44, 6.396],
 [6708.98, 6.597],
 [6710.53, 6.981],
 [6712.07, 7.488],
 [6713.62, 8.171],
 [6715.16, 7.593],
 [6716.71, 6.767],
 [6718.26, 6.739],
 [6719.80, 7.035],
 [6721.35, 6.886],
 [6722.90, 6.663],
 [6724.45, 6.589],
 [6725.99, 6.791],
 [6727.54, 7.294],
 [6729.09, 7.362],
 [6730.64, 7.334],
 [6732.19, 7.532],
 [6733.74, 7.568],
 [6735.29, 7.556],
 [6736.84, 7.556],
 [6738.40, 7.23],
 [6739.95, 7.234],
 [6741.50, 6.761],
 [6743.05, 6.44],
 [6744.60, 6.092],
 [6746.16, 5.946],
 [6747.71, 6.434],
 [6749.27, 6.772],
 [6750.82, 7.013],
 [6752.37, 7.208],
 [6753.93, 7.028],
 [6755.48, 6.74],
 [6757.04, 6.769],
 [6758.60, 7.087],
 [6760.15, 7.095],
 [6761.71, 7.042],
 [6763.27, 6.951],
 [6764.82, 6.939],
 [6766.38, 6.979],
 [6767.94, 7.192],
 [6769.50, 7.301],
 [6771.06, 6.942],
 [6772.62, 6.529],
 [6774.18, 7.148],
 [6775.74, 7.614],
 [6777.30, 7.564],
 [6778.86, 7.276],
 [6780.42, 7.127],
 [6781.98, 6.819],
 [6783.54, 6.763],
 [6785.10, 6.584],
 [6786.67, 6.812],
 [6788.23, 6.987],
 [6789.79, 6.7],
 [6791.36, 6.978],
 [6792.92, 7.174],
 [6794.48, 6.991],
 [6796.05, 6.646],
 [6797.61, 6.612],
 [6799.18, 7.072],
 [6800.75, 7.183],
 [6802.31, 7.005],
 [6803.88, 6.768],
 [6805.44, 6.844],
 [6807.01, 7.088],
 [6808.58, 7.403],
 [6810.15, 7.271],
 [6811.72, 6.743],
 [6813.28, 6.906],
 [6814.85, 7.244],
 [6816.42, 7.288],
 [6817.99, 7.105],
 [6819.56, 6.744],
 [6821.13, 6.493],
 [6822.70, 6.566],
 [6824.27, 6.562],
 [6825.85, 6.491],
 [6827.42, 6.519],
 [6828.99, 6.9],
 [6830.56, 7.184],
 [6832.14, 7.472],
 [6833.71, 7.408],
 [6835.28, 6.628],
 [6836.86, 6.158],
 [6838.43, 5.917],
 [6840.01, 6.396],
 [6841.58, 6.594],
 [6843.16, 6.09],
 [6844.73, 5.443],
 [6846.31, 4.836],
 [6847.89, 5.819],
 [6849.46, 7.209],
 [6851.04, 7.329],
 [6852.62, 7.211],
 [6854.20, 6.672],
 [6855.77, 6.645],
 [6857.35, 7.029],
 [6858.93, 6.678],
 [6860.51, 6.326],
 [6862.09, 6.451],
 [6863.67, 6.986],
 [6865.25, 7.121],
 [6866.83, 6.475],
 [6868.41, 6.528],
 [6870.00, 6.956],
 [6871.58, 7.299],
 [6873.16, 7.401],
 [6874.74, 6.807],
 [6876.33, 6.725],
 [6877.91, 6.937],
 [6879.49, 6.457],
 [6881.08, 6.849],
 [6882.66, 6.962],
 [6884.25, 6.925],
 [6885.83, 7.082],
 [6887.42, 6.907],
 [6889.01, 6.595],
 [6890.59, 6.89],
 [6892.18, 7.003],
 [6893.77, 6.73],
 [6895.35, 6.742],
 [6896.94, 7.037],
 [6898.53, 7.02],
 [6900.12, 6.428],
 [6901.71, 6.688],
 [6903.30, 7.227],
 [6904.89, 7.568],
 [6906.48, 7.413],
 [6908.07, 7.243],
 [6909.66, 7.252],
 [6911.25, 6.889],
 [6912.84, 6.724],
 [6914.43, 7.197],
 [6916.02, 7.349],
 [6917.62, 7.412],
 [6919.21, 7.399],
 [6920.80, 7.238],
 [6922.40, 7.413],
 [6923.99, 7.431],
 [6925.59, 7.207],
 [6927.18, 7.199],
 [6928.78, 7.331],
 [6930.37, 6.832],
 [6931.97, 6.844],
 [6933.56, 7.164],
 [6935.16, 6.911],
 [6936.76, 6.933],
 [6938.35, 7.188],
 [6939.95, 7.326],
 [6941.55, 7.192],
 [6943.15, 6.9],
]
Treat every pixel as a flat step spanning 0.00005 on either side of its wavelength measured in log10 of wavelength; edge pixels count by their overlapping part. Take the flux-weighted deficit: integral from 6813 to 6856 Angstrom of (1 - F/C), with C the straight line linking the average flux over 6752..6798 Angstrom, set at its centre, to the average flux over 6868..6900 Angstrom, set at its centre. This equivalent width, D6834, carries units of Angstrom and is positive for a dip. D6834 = 1.9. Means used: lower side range 6.99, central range 6.63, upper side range 6.89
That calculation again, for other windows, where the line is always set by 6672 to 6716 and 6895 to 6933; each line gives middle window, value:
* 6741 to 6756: 1.1 Angstrom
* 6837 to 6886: 3.4 Angstrom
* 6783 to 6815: 0.9 Angstrom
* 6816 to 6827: 0.6 Angstrom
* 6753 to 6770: 0.3 Angstrom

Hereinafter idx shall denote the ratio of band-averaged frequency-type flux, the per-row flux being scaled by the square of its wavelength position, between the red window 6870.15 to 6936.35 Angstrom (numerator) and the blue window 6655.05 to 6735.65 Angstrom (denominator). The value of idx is 1.0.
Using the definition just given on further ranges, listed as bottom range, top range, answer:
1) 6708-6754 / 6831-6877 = 0.98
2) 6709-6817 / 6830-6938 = 1.02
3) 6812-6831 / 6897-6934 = 1.08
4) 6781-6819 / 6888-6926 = 1.05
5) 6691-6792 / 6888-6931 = 1.07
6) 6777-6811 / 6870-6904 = 1.02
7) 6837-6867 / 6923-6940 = 1.12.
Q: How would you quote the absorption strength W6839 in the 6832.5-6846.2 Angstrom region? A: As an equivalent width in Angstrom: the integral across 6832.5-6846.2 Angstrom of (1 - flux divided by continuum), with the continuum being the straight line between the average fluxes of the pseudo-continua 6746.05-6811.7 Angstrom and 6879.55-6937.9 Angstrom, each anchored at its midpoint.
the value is 1.4 Angstrom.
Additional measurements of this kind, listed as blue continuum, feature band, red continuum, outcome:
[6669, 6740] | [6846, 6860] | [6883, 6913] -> 0.7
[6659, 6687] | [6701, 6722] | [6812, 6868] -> -0.2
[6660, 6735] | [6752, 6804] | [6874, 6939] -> 0.9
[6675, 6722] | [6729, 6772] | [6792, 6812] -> 0.4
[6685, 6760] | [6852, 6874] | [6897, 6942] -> 0.9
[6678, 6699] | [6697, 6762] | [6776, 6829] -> 1.0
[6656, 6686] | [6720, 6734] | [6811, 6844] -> -0.1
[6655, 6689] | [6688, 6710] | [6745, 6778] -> 0.7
